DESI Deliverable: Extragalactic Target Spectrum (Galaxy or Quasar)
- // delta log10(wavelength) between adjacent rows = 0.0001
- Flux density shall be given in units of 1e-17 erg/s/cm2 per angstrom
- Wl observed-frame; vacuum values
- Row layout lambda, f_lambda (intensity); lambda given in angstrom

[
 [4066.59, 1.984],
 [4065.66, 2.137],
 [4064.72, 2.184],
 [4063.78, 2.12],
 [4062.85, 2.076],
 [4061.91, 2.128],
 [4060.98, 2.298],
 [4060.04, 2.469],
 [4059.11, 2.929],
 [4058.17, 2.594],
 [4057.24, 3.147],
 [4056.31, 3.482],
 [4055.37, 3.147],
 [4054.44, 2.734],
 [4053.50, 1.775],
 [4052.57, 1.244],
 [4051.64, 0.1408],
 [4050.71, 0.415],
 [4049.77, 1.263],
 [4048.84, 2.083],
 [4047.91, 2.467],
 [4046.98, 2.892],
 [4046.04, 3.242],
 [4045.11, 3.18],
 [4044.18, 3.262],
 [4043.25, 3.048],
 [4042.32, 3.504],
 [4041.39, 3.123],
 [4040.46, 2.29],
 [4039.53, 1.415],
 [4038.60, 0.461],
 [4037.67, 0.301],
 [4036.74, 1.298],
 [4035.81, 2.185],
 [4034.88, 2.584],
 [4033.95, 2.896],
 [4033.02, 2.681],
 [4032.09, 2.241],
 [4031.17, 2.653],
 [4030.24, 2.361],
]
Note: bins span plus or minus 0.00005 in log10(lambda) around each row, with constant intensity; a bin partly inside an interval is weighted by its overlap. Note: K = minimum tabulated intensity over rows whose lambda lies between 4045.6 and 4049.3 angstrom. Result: 2.083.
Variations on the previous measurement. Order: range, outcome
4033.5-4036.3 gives 2.185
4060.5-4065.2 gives 2.076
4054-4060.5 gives 2.469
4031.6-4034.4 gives 2.241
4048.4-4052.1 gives 0.1408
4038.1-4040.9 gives 0.461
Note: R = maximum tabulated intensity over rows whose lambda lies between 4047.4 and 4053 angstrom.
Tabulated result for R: 2.467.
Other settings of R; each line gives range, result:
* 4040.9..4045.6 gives 3.504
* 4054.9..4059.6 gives 3.482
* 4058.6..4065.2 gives 2.929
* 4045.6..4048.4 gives 3.242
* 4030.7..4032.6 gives 2.653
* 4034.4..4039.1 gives 2.584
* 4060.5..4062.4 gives 2.298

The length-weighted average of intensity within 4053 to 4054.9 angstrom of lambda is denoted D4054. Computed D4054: 2.23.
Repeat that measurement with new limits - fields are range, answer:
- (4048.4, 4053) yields 1.02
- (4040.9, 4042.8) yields 3.3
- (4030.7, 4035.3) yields 2.61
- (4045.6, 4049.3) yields 2.66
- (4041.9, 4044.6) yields 3.27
